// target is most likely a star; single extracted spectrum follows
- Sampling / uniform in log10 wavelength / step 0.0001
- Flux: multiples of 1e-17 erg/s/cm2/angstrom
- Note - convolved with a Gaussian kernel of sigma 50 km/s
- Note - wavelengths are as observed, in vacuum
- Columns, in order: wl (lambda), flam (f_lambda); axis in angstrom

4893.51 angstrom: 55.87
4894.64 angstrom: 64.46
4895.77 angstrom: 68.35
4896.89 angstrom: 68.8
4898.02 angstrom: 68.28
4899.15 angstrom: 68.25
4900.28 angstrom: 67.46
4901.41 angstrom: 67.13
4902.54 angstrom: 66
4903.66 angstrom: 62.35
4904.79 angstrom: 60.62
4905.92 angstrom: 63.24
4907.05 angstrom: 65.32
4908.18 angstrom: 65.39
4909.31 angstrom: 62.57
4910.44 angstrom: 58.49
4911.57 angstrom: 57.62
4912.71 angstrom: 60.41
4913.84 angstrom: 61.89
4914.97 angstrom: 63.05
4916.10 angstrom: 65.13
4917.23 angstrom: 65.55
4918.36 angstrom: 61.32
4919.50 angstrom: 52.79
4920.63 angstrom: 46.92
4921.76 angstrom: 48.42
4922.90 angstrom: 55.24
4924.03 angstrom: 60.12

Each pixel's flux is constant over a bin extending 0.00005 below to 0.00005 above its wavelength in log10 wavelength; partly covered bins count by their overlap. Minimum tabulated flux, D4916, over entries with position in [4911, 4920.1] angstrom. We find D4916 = 52.79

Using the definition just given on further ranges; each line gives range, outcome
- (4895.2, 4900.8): 67.46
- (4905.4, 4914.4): 57.62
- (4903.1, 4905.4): 60.62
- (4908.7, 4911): 58.49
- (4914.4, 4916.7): 63.05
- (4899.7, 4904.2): 62.35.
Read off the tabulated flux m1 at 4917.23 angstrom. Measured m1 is 65.55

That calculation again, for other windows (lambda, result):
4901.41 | 67.13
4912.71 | 60.41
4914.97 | 63.05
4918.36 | 61.32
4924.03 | 60.12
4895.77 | 68.35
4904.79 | 60.62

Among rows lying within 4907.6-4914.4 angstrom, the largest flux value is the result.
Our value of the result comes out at 65.39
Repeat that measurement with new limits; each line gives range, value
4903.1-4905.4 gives 62.35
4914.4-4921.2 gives 65.55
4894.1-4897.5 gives 68.8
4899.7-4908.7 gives 67.46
